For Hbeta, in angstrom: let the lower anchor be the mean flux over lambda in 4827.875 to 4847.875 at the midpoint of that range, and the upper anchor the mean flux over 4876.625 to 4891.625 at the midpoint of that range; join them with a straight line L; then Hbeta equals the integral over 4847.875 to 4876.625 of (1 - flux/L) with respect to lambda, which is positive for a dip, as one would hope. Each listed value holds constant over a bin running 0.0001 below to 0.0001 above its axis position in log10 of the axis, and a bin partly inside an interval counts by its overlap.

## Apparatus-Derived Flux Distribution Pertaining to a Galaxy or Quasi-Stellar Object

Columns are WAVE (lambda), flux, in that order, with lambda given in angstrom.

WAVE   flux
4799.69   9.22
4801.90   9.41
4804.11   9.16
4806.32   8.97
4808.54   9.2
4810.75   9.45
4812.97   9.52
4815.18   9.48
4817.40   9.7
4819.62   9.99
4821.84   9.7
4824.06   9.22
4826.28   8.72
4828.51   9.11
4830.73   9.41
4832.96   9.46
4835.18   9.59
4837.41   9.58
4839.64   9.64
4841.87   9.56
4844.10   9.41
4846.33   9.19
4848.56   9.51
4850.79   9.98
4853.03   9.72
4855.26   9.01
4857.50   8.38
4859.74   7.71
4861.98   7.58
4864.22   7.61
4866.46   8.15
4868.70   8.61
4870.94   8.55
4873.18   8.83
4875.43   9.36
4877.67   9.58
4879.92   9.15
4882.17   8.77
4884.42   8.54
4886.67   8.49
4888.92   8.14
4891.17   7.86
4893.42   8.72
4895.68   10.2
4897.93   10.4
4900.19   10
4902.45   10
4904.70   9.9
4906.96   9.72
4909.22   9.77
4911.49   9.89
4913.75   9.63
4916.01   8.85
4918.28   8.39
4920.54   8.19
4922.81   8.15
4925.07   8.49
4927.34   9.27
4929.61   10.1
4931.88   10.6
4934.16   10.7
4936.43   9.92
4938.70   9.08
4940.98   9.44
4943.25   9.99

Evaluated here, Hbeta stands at 1.1 angstrom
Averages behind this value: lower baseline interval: 9.45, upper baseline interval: 8.67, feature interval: 8.68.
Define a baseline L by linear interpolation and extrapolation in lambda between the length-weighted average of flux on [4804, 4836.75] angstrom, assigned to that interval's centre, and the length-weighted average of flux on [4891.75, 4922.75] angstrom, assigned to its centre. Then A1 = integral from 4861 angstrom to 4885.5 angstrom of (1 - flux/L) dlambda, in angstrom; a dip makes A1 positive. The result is 2.1 angstrom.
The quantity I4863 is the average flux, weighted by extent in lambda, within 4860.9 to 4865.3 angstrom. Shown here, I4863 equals 7.59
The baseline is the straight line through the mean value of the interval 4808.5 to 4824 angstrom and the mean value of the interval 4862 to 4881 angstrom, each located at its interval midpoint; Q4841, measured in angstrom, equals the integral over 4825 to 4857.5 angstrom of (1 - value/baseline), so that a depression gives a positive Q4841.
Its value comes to -0.8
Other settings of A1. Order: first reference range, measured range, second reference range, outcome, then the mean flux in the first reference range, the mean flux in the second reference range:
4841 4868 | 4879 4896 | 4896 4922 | 1.1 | 8.81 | 9.52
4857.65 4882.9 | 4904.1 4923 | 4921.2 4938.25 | 0.1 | 8.53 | 9.55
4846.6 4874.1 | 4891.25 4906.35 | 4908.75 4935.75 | -1.1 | 8.65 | 9.33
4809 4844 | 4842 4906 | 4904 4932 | 2.5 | 9.47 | 9.25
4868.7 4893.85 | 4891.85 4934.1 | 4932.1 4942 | -0.5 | 8.72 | 9.86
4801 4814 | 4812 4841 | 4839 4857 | -0.3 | 9.28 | 9.46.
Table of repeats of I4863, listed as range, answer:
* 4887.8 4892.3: 8.01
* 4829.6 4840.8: 9.54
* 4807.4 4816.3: 9.41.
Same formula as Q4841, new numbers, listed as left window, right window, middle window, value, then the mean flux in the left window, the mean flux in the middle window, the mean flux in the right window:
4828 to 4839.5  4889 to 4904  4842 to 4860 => 0.5 angstrom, 9.47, 9.21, 9.45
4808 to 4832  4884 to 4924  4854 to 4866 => 1.6 angstrom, 9.41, 8.08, 9.17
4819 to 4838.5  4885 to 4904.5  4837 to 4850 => -0.2 angstrom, 9.4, 9.49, 9.24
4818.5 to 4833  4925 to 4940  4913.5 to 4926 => 1.6 angstrom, 9.36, 8.55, 9.82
